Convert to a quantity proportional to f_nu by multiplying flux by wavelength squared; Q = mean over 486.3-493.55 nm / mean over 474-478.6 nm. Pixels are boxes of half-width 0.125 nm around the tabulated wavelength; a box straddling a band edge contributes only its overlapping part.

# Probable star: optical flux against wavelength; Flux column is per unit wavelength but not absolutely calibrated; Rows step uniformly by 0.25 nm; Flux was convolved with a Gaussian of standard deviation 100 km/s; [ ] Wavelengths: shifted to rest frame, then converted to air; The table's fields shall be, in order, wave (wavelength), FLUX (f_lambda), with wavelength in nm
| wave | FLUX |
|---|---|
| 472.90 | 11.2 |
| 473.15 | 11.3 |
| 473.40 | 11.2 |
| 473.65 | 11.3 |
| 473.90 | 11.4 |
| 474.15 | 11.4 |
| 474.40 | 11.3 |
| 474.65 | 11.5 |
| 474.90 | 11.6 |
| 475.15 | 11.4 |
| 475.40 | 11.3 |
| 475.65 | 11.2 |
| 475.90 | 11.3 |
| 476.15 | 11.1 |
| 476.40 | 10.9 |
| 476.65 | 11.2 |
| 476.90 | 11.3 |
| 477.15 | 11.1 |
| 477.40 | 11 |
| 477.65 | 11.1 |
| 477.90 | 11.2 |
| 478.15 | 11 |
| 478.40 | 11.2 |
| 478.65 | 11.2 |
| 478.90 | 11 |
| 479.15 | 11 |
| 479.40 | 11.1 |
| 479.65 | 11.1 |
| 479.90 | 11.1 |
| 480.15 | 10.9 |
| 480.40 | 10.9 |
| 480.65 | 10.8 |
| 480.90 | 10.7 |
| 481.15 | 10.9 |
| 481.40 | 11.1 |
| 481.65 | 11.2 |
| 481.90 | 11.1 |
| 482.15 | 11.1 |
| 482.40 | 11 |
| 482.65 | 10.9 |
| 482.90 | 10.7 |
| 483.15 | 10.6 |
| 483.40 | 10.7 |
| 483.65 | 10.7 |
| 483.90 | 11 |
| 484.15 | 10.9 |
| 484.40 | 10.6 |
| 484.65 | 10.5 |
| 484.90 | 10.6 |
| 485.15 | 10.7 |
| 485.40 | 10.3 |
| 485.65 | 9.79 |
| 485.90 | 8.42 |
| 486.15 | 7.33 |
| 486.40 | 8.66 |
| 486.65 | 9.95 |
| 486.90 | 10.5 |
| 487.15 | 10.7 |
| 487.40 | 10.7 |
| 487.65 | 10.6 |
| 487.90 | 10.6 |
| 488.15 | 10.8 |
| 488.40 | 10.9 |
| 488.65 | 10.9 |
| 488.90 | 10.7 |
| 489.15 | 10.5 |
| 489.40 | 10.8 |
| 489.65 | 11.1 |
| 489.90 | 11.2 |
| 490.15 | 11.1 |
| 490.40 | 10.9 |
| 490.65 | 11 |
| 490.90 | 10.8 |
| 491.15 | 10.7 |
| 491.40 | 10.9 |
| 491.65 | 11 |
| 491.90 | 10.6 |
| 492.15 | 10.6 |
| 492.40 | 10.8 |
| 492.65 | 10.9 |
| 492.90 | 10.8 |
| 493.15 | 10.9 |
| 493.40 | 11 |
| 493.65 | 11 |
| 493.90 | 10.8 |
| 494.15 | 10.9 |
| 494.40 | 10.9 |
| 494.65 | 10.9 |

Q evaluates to 1.0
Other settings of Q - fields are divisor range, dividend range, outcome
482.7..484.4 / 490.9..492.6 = 1.04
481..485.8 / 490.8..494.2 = 1.05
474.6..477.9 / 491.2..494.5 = 1.04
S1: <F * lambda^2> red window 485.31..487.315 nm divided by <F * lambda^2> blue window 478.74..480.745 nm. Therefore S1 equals 0.9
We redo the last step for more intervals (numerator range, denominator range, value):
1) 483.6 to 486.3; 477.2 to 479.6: 0.93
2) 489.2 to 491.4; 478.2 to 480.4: 1.03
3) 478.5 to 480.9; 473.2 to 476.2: 0.99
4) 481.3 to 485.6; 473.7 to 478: 0.99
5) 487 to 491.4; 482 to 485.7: 1.03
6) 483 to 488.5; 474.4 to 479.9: 0.95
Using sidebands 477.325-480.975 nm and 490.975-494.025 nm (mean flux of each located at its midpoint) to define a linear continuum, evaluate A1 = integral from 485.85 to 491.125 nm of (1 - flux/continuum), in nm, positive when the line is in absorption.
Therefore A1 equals 0.23 nm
